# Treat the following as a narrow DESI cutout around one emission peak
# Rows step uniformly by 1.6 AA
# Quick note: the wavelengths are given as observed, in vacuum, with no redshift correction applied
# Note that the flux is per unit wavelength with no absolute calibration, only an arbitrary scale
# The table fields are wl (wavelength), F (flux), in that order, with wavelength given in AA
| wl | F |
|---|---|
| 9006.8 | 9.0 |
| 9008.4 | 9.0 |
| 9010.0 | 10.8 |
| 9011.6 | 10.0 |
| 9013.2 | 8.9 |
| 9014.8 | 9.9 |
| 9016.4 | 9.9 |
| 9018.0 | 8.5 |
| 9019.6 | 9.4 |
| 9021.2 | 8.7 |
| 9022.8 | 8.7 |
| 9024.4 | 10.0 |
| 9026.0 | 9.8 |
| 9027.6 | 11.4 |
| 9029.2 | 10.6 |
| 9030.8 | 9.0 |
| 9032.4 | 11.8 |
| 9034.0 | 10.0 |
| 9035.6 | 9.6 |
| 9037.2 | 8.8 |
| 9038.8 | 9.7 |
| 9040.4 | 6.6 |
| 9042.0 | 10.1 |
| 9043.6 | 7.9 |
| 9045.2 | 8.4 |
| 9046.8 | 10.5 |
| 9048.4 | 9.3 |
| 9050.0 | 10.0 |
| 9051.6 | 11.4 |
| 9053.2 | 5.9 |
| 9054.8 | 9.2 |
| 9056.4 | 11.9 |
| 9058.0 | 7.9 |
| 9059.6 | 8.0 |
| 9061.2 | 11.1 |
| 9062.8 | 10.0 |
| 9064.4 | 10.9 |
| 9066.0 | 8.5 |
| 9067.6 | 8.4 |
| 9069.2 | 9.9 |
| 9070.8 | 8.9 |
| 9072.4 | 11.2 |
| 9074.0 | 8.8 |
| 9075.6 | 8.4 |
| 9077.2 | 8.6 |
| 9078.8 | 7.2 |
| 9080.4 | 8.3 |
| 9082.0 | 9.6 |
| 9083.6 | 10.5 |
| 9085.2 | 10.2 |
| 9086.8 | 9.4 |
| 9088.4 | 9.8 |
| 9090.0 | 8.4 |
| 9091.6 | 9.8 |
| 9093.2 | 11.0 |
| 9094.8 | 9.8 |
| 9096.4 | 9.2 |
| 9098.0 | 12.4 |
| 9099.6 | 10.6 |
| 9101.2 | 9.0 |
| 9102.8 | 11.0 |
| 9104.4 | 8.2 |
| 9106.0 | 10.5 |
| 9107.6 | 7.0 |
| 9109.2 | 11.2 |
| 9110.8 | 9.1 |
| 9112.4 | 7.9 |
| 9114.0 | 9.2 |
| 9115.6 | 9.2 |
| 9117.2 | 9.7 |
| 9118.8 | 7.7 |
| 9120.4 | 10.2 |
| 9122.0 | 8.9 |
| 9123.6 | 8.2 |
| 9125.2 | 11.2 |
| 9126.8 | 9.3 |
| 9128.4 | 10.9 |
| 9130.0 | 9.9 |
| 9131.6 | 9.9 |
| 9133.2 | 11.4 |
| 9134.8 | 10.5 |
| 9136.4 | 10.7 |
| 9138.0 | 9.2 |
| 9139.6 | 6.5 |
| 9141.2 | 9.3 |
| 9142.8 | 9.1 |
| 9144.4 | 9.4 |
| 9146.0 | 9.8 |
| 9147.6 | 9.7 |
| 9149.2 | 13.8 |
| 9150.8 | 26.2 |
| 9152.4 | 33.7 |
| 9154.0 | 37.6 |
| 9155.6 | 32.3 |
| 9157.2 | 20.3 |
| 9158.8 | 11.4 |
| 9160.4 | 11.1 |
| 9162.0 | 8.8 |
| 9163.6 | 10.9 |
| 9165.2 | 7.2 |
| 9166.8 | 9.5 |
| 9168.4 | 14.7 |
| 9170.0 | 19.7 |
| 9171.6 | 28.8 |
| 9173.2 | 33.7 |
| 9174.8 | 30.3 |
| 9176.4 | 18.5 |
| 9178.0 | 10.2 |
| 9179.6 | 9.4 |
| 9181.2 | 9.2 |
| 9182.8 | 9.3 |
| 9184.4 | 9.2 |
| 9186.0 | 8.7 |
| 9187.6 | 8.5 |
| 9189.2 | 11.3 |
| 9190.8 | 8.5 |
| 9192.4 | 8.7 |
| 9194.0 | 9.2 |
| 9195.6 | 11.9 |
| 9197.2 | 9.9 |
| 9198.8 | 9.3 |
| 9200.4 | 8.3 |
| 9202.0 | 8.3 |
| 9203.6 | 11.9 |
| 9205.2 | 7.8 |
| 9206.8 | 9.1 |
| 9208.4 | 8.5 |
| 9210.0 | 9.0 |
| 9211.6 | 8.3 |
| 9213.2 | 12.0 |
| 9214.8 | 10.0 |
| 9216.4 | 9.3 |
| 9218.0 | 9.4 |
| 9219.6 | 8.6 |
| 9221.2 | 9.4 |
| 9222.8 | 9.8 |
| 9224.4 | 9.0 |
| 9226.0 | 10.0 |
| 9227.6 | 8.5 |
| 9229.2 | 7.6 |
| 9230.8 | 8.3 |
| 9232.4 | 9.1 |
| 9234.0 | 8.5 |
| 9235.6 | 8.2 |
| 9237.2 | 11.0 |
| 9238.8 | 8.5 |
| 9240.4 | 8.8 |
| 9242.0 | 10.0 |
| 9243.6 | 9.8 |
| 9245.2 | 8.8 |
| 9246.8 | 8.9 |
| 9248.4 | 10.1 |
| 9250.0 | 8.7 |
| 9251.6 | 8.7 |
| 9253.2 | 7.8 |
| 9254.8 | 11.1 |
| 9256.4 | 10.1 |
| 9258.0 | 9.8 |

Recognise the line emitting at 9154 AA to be [S II]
